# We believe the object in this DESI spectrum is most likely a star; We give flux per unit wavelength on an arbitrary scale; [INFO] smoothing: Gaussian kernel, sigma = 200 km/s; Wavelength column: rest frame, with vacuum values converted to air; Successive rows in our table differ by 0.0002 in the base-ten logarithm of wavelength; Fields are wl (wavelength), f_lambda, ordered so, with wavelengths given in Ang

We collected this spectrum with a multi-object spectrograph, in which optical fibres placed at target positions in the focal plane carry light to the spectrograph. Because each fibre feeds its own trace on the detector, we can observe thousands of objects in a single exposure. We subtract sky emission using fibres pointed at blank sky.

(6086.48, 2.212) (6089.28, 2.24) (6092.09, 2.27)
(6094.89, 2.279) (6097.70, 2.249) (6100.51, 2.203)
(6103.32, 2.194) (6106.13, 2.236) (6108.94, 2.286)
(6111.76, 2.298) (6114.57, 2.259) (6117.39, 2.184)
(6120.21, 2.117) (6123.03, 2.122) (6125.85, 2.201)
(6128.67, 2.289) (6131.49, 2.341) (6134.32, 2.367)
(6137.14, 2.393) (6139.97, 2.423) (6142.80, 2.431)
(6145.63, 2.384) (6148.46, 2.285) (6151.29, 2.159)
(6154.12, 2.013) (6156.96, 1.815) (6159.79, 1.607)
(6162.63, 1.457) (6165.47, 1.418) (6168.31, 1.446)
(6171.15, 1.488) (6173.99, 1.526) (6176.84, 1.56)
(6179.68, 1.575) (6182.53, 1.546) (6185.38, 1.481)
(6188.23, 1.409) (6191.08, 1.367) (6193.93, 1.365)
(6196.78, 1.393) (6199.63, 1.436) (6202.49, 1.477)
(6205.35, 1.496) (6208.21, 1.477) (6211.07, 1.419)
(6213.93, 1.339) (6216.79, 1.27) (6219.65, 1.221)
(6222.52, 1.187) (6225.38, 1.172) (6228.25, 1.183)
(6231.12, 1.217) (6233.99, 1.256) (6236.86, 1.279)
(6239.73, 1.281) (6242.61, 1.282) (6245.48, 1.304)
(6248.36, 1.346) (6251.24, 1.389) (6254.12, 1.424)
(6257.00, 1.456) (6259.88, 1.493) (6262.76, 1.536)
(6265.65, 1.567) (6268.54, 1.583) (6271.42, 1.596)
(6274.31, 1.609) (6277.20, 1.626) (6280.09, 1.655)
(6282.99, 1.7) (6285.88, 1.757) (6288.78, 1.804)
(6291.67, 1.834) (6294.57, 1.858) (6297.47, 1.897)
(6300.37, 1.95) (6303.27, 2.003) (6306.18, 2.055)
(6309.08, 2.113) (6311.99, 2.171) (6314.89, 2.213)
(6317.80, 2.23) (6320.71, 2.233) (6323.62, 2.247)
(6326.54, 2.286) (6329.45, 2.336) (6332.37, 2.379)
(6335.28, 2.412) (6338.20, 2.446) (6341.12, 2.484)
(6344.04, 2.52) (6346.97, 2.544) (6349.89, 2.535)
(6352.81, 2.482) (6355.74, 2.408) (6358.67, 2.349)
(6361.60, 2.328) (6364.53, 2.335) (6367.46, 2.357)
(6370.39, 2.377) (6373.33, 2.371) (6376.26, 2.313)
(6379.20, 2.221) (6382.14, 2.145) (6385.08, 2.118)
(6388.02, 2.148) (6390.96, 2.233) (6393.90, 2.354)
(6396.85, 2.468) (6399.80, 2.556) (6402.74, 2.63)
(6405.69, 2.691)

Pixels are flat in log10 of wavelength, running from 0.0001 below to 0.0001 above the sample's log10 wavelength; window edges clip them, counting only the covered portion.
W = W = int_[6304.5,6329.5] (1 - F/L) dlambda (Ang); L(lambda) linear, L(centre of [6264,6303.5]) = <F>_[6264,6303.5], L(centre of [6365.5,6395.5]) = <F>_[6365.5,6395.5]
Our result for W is -3.7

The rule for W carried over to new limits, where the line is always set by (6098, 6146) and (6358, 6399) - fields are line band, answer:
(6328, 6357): -2.0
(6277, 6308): 6.1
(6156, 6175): 6.2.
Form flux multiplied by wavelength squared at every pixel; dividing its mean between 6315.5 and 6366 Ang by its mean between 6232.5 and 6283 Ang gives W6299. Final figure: 1.7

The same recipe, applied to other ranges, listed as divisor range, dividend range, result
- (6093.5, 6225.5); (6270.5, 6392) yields 1.26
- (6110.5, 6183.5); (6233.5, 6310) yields 0.85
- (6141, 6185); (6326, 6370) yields 1.44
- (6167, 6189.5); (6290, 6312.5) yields 1.37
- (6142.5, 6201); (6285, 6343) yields 1.35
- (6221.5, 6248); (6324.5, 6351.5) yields 2.02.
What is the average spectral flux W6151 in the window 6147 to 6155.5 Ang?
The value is 2.16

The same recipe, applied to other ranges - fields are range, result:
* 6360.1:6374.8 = 2.35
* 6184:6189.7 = 1.44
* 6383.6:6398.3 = 2.26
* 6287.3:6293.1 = 1.82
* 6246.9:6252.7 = 1.37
